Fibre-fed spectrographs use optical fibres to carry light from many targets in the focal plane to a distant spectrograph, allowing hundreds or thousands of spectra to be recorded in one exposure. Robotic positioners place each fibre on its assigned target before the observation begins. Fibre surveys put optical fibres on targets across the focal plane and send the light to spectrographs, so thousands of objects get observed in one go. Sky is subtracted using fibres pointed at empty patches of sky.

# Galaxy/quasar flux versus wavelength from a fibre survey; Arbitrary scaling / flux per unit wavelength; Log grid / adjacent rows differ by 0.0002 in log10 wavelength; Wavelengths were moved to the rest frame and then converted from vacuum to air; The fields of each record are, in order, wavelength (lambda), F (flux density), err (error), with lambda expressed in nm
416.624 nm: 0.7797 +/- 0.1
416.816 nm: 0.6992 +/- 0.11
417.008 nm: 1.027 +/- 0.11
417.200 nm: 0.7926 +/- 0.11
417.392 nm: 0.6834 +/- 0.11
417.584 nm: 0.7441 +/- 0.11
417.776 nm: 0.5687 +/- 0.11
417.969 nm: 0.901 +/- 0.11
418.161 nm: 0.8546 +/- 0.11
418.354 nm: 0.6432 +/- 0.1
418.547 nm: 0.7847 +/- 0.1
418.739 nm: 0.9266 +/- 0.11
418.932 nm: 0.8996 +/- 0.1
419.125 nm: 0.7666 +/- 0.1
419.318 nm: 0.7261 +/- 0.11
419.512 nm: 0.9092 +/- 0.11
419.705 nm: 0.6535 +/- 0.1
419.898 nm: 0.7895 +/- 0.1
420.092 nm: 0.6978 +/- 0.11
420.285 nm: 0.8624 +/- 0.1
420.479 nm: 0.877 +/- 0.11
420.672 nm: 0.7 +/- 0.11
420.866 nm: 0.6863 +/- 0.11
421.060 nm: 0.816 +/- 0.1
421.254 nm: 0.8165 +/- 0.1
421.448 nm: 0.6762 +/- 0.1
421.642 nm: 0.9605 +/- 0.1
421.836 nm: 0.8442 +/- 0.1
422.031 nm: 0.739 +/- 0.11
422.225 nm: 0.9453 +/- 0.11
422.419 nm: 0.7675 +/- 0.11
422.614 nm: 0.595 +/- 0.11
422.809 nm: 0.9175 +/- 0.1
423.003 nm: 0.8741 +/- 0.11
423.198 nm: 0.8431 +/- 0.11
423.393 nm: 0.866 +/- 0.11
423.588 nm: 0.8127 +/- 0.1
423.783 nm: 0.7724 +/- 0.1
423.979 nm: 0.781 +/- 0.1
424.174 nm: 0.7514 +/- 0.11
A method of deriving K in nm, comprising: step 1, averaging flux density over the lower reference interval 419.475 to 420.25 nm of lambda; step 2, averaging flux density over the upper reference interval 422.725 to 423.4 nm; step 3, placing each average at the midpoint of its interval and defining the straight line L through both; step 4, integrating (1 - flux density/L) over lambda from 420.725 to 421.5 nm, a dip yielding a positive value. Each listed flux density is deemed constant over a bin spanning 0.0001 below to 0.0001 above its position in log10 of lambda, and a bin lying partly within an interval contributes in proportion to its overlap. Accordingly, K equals 0.05 nm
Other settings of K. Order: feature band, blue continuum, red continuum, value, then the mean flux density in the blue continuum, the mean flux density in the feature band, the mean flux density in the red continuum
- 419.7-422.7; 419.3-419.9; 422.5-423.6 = 0.04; 0.772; 0.781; 0.818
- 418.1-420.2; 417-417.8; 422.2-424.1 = -0.04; 0.752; 0.786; 0.812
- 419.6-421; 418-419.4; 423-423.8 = 0.10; 0.806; 0.755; 0.835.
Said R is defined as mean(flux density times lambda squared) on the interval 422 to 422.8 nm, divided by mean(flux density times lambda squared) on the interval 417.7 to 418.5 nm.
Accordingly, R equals 1.07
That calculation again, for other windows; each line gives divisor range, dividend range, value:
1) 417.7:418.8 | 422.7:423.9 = 1.11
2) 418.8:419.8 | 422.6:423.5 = 1.08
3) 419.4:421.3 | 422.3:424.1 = 1.05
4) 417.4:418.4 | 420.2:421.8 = 1.09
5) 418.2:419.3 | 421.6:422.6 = 1.04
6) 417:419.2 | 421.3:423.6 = 1.06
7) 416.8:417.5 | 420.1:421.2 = 0.98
